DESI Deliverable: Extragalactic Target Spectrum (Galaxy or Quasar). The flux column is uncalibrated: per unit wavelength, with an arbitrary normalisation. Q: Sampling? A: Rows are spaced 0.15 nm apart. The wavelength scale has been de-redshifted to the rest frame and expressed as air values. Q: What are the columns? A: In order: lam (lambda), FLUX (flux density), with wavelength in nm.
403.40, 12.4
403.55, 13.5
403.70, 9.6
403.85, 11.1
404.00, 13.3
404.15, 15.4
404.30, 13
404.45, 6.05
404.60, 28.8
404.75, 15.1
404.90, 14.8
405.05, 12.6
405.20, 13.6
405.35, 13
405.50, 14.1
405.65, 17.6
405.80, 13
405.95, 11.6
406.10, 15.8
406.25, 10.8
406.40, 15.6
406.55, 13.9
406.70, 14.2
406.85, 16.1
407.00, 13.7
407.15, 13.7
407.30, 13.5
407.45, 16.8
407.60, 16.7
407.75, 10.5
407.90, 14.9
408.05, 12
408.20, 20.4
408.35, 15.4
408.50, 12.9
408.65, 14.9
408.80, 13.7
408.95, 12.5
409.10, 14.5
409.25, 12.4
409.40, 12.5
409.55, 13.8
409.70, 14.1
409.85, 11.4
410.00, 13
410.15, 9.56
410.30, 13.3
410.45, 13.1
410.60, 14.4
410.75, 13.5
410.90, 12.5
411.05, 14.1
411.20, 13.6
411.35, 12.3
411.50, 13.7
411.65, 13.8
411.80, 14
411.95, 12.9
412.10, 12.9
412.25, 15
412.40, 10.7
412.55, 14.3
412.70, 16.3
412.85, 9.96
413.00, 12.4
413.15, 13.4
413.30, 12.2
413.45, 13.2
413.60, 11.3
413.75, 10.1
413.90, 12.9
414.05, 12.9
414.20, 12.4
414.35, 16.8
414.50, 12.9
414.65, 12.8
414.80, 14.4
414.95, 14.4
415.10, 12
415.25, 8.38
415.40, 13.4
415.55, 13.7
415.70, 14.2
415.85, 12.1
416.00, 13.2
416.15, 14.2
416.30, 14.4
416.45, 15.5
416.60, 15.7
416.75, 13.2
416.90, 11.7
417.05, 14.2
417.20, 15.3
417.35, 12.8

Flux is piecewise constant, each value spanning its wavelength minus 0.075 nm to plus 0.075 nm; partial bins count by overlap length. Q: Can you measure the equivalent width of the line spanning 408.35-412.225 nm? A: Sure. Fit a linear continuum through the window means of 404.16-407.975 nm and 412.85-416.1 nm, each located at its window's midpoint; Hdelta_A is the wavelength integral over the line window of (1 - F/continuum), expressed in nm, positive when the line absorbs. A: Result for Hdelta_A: 0.094 nm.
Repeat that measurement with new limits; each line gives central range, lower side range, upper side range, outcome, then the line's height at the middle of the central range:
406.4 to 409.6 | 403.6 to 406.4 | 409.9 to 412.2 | -0.18 nm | 13.5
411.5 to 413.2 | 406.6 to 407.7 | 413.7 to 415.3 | 0.02 nm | 13.4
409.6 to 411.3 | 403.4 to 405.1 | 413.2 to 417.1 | 0.06 nm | 13.5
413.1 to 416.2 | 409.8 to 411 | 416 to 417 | 0.17 nm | 13.6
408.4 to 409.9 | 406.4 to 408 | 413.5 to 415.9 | 0.07 nm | 14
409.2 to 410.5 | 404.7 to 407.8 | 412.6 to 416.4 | 0.10 nm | 13.6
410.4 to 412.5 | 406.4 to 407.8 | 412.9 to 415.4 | 0.00 nm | 13.4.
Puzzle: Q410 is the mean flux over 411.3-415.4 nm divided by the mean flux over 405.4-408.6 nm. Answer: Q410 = 0.89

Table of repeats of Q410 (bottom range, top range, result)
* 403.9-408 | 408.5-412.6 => 0.92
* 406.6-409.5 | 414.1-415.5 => 0.92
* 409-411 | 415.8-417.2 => 1.08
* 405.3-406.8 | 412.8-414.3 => 0.87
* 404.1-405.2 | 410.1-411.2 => 0.87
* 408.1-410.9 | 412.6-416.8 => 0.97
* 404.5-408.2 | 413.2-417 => 0.89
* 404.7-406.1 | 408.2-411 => 0.96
